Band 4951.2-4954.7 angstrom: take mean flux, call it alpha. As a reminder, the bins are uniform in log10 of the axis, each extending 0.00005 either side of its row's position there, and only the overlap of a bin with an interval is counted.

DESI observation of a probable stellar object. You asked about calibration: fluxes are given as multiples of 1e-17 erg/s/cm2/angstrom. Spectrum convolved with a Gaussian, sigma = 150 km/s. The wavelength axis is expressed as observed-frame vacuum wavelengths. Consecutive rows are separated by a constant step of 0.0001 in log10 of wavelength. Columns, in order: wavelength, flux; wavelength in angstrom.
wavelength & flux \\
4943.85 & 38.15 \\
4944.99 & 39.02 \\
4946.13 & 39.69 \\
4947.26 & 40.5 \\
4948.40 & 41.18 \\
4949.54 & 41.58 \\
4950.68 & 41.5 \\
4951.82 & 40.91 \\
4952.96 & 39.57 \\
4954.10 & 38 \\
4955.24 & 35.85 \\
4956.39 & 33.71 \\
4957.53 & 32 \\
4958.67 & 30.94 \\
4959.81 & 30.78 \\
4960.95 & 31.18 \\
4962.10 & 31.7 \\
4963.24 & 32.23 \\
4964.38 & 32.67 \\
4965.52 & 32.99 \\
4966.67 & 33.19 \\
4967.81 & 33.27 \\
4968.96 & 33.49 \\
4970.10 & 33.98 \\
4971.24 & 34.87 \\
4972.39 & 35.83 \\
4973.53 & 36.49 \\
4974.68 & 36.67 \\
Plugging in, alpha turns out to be 39.5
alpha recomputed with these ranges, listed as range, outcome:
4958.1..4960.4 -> 30.9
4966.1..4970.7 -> 33.5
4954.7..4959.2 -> 33.1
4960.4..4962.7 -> 31.4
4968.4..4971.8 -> 34.2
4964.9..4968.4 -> 33.1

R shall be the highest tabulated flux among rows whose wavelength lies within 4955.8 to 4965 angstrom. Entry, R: 33.71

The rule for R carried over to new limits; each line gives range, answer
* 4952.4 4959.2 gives 39.57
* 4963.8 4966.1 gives 32.99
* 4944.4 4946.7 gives 39.69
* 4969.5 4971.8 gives 34.87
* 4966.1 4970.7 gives 33.98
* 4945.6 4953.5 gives 41.58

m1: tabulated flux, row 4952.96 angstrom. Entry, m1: 39.57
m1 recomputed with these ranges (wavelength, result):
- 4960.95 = 31.18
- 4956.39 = 33.71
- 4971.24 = 34.87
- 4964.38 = 32.67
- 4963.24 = 32.23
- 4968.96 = 33.49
